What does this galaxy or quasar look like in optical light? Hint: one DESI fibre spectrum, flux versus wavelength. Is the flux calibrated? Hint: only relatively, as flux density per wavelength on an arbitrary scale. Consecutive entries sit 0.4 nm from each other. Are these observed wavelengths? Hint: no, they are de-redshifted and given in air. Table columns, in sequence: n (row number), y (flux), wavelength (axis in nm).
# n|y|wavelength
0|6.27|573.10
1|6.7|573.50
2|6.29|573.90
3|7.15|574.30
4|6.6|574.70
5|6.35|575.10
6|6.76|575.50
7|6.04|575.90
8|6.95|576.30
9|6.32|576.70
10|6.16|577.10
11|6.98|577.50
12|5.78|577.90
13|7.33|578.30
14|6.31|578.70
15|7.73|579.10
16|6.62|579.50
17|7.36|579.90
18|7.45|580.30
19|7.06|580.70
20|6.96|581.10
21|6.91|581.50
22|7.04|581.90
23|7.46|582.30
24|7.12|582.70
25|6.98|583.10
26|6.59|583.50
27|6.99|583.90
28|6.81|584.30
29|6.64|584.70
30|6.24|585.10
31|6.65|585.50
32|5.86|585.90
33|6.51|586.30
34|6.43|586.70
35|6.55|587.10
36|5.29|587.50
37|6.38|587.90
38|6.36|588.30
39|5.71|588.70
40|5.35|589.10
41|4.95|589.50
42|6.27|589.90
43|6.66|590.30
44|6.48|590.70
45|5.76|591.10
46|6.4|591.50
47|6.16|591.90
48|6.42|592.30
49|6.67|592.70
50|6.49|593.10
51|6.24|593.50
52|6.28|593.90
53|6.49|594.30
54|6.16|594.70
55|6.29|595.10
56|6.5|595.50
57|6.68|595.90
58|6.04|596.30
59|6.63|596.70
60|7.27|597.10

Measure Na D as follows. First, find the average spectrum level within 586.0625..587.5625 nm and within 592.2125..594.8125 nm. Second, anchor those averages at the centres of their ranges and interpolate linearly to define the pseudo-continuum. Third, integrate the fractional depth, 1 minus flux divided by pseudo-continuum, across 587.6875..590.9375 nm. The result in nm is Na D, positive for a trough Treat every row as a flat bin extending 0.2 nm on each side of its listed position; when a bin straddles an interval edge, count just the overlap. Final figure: 0.16 nm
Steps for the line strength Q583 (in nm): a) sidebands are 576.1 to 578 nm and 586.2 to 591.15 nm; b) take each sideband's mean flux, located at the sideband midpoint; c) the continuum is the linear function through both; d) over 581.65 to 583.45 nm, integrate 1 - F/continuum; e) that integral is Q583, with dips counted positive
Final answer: -0.236 nm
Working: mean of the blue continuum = 6.47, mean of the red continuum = 6.05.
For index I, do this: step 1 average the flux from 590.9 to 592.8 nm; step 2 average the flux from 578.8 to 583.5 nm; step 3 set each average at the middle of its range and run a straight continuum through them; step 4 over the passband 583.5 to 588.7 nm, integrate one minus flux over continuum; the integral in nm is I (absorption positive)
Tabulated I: 0.269 nm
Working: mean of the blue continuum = 7.11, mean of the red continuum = 6.26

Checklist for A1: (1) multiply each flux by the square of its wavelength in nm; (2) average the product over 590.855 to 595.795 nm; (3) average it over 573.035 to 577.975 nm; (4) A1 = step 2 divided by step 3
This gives 1.0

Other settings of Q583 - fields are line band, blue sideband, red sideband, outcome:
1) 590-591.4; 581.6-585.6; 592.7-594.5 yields 0.05 nm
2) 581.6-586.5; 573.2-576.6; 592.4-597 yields -0.17 nm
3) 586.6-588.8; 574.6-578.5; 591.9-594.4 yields 0.11 nm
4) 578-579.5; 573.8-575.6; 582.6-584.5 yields -0.05 nm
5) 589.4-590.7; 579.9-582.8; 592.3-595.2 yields 0.10 nm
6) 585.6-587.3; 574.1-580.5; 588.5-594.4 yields 0.00 nm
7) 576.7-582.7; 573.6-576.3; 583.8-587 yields -0.35 nm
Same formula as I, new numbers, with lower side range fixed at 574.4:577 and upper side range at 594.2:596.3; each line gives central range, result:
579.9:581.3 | -0.15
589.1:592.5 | 0.17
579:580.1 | -0.12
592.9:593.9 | 0.01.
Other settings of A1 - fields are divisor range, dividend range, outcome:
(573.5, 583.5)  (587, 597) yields 0.96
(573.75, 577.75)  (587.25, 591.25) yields 0.95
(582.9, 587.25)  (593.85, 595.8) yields 1.00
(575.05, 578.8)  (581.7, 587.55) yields 1.05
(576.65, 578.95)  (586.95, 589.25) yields 0.94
